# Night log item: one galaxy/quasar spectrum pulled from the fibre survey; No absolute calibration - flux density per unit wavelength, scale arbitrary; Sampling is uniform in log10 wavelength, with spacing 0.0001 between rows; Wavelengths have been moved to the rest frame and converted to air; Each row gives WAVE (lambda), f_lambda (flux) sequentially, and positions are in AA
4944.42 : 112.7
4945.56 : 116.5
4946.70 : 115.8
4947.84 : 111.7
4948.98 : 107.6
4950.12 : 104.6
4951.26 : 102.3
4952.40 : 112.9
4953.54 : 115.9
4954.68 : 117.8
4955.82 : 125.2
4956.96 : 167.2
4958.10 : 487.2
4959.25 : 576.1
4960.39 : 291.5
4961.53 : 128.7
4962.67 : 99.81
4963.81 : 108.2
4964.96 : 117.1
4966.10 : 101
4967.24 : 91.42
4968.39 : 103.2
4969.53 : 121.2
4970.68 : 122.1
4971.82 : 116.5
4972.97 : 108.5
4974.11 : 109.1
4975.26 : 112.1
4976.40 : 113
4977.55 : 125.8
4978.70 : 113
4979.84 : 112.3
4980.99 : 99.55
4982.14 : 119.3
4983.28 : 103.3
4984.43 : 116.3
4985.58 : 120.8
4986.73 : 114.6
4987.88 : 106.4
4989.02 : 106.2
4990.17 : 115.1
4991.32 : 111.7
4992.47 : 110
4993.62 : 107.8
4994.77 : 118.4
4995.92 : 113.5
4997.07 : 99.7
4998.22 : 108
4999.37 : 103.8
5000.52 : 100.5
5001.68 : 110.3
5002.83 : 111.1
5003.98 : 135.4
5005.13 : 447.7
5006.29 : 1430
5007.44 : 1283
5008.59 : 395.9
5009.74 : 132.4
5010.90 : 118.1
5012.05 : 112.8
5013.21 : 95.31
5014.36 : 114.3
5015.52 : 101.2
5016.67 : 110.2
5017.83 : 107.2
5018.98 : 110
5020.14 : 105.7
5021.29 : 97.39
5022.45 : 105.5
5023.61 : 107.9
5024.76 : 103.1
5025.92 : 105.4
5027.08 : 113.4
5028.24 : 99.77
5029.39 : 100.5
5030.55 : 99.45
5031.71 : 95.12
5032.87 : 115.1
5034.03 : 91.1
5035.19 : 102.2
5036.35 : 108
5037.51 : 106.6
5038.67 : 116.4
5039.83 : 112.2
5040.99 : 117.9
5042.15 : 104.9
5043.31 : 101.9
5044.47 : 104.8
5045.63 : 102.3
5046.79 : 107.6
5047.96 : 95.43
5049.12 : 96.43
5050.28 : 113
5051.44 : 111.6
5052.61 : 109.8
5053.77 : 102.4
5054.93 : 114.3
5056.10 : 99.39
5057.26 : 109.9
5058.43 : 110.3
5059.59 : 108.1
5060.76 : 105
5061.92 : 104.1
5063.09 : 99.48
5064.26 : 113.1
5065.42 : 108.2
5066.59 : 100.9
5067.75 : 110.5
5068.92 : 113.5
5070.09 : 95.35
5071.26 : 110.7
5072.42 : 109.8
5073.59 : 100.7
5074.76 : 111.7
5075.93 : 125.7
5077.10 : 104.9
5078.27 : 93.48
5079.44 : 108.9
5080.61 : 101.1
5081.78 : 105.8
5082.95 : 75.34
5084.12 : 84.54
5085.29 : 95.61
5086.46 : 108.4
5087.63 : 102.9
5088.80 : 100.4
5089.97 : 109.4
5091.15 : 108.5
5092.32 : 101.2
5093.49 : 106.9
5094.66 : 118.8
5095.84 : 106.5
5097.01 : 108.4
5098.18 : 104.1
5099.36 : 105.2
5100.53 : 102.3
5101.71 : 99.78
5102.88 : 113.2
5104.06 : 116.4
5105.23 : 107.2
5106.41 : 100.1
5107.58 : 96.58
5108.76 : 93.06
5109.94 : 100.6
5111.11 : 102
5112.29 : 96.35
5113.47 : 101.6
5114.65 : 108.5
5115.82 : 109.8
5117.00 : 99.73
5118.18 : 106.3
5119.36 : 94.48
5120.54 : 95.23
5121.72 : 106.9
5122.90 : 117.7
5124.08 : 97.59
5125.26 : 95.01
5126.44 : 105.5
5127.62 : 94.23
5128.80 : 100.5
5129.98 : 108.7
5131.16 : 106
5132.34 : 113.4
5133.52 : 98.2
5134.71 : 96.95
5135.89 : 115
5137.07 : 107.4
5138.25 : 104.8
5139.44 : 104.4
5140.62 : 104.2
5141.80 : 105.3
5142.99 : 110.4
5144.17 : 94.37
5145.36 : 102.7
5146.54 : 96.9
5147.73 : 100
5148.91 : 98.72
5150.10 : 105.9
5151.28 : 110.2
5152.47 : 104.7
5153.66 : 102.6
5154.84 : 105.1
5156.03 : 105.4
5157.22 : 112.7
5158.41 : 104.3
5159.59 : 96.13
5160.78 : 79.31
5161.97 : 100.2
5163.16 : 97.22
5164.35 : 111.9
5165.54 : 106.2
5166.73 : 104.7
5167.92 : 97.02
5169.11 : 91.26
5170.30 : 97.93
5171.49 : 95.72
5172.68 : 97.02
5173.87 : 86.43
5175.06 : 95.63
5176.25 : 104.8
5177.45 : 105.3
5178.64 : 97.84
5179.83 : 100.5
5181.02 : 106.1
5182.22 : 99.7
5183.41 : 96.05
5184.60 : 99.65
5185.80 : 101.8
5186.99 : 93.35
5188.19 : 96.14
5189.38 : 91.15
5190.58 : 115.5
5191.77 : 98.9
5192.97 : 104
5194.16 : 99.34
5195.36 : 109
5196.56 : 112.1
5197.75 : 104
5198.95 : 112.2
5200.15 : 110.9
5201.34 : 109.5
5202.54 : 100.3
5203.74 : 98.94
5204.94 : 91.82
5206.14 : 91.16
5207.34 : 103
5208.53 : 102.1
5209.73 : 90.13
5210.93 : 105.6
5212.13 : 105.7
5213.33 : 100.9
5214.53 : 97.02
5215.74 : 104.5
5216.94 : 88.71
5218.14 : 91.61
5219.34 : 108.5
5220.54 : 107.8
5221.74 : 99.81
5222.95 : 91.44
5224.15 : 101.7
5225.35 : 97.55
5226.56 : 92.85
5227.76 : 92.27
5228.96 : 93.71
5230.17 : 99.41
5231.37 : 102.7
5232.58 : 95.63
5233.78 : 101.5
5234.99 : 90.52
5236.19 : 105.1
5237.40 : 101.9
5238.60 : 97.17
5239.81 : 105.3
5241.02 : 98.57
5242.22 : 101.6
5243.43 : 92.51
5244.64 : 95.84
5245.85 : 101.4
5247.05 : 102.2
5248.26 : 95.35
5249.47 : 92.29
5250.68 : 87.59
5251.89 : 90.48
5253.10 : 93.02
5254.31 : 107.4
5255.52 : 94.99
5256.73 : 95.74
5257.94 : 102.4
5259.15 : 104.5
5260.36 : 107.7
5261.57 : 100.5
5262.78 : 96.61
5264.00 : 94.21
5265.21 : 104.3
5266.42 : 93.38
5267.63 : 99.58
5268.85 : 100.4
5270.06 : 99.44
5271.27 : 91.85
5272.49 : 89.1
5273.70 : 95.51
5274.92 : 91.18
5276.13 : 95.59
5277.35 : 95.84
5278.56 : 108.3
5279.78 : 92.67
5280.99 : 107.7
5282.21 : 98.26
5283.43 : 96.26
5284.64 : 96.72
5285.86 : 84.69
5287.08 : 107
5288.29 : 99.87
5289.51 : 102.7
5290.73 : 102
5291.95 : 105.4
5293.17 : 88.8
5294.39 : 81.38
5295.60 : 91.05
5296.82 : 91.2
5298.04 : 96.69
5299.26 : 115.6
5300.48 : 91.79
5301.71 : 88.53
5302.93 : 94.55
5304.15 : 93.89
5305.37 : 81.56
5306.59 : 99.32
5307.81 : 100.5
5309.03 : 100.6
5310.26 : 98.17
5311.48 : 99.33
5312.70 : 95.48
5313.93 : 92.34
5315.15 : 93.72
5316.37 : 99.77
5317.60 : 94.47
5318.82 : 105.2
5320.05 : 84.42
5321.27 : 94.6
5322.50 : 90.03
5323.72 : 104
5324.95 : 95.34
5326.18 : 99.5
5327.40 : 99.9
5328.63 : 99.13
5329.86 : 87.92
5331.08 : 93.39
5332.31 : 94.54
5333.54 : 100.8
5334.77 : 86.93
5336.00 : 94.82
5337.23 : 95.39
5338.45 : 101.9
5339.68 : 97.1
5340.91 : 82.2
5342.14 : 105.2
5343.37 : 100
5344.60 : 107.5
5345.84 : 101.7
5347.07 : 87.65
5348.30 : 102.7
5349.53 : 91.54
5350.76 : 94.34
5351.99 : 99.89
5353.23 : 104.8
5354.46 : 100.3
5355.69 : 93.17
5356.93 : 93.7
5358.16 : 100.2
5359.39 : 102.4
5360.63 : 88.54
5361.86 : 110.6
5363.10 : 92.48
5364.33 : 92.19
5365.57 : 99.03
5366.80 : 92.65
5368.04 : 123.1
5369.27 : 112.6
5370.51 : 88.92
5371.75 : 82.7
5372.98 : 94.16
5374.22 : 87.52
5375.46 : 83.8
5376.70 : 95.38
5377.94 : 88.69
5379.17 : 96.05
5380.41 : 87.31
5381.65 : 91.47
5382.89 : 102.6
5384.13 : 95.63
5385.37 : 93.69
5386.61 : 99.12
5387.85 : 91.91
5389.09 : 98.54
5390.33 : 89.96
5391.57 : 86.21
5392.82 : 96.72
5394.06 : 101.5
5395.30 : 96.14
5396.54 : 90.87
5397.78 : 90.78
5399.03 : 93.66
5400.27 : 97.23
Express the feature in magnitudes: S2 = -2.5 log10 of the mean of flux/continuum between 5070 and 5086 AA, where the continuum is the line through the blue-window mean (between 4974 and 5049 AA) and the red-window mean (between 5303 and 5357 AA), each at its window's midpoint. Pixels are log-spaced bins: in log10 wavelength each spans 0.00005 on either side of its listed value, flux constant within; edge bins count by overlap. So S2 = 0.38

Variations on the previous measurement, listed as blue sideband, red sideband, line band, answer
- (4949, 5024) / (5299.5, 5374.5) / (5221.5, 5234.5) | 0.24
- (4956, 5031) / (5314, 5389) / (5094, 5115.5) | 0.39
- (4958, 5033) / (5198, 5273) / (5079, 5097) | 0.36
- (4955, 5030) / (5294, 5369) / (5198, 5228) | 0.23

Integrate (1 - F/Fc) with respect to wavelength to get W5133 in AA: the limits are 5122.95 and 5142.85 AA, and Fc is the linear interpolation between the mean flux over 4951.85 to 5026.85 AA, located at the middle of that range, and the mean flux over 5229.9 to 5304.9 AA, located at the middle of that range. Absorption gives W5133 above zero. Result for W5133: 4.6 AA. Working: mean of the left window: 175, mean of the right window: 97.5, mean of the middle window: 104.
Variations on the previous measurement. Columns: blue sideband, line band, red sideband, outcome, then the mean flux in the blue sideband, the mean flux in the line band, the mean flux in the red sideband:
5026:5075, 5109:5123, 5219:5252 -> 0.09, 106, 102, 98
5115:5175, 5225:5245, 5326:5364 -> 0.37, 102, 97.9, 97.1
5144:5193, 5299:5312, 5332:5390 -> 0.17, 100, 96.2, 96.3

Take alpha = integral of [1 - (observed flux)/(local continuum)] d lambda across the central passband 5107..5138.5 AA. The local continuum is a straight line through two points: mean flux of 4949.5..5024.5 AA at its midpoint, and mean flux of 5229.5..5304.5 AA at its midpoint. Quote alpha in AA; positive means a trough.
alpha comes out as 8.0 AA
